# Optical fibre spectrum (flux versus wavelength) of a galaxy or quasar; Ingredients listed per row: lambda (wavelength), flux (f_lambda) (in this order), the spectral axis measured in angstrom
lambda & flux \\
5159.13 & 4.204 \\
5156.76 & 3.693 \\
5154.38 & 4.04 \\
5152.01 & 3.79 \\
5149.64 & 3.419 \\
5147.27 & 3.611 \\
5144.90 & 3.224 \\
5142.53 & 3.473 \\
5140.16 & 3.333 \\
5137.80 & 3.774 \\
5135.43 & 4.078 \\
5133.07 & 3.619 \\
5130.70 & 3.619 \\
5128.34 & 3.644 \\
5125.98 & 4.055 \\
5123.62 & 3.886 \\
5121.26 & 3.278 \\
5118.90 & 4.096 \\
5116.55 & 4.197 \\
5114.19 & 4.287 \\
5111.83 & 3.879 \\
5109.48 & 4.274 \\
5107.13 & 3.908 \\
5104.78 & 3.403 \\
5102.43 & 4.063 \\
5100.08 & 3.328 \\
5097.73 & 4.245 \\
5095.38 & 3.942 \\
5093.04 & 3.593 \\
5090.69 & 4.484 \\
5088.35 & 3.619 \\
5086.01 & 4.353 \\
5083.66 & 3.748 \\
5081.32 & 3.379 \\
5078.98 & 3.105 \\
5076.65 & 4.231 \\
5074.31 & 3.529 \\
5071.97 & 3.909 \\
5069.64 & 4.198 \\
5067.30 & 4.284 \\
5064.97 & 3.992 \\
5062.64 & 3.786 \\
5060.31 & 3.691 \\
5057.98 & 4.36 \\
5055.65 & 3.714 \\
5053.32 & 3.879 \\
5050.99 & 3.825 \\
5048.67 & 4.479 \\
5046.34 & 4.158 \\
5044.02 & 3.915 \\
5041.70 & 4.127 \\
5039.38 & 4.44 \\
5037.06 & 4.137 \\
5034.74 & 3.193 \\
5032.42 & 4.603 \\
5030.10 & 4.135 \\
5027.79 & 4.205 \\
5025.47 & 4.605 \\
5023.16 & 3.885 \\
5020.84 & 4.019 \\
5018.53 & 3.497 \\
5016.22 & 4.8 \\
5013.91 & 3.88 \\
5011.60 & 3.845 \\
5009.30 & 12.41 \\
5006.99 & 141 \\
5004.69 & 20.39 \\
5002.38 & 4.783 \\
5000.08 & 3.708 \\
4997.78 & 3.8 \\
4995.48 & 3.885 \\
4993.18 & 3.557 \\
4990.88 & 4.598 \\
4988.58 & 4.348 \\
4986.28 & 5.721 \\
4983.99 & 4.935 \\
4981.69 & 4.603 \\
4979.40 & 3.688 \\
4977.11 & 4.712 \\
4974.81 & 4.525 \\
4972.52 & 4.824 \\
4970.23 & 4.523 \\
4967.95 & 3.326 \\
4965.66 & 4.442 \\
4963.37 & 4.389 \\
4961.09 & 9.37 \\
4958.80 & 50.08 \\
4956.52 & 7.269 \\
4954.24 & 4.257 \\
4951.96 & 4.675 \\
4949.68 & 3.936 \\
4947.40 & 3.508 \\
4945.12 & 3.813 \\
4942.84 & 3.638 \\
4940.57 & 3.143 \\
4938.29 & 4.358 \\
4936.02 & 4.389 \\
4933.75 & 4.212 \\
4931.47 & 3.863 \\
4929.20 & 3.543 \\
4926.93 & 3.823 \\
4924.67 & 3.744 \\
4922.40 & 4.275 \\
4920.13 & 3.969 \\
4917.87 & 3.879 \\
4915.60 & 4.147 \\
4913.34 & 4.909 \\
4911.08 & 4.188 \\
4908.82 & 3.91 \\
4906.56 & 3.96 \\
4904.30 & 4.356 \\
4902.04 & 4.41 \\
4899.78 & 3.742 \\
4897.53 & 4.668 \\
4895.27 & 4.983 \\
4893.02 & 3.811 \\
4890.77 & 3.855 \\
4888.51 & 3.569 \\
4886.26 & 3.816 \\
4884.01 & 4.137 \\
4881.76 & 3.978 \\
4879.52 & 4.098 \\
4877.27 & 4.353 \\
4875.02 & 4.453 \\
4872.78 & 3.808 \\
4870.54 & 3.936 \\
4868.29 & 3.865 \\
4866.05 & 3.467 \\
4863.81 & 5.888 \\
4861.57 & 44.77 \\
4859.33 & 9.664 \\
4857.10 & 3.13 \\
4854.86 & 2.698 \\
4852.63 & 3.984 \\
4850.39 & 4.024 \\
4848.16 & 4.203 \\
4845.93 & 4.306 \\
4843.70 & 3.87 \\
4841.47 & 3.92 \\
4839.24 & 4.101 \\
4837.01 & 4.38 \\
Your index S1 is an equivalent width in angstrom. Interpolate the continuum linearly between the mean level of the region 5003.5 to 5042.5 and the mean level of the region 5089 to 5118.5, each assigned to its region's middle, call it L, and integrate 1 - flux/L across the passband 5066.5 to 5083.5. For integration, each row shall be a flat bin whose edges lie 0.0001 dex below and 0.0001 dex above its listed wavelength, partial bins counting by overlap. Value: 8.30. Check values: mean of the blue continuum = 13.6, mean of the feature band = 3.79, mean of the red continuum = 3.96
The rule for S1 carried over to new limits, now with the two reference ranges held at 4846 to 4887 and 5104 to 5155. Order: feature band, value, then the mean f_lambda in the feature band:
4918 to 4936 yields 6.0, 3.95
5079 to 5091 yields 1.2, 3.8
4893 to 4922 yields 8.9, 4.24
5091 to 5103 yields 0.7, 3.87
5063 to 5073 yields 0.8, 4.08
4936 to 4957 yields 5.5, 4.2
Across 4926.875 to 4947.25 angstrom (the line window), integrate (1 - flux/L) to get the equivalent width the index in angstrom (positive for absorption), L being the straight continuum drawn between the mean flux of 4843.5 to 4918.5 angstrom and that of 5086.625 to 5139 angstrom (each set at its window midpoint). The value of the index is 4.9 angstrom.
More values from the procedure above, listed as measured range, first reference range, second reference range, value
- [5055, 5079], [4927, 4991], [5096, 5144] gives 3.4 angstrom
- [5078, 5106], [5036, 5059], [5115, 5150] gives 0.8 angstrom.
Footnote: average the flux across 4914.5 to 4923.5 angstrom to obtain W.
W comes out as 4.06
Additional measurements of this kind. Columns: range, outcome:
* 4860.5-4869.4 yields 14.3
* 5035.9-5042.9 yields 4.23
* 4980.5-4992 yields 4.84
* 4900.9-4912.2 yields 4.16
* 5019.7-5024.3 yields 3.95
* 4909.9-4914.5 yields 4.55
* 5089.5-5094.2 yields 4.04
